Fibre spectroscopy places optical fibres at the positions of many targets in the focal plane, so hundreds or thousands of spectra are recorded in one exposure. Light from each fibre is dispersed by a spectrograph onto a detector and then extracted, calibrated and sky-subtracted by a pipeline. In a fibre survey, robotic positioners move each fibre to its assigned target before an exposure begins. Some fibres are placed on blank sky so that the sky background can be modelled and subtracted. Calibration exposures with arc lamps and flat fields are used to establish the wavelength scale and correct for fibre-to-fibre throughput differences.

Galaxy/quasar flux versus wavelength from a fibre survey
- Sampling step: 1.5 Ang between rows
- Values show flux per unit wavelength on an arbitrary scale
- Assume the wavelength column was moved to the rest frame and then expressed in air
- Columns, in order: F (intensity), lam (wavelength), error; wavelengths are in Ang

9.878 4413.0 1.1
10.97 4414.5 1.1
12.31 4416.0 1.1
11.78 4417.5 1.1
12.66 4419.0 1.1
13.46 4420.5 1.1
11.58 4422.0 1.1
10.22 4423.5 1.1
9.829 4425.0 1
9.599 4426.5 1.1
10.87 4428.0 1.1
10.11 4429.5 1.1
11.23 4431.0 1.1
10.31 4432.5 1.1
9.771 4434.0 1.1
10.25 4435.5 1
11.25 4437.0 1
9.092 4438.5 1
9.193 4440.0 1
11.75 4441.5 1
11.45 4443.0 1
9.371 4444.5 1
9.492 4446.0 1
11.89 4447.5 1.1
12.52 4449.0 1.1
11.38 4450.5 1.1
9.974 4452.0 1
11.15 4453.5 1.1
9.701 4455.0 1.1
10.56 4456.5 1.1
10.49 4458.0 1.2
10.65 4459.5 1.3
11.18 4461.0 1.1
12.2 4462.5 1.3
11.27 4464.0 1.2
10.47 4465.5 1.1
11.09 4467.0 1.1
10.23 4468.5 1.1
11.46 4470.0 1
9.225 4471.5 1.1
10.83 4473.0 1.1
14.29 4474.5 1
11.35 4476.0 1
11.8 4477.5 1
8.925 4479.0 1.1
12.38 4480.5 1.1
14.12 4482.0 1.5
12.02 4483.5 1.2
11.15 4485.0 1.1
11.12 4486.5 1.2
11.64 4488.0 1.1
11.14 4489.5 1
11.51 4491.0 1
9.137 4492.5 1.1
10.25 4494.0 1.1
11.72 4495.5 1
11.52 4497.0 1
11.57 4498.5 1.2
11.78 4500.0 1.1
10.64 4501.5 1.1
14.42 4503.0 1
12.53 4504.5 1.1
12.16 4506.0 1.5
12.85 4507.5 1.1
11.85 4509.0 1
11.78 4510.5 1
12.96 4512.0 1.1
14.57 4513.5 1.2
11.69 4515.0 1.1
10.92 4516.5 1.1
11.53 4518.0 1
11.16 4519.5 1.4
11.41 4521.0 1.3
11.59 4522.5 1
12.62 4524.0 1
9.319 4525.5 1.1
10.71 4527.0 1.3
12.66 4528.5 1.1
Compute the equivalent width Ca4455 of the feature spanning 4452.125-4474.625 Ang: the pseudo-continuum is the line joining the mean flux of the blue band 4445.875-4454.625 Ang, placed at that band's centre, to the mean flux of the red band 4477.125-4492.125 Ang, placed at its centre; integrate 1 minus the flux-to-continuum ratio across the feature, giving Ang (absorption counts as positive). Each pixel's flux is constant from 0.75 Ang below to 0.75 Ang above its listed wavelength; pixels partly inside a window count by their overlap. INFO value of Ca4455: 0.8 Ang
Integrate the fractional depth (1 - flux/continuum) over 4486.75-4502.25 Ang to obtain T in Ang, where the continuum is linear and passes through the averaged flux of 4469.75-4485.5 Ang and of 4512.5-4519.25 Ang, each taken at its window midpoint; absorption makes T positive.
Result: 1.0 Ang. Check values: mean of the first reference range 11.6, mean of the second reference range 12.1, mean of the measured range 11.1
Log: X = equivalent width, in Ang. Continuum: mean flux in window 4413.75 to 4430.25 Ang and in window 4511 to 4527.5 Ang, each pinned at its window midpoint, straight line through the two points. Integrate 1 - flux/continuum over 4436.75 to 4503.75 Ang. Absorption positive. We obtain 2.0 Ang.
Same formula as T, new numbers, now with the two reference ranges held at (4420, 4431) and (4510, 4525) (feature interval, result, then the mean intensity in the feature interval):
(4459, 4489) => 0.11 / 11.4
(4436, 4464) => 0.89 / 10.7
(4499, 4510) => -0.44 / 12.3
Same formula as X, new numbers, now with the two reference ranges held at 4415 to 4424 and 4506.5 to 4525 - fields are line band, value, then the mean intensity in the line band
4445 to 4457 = 1.2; 10.8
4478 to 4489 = 0.4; 11.6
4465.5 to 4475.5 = 0.7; 11.1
